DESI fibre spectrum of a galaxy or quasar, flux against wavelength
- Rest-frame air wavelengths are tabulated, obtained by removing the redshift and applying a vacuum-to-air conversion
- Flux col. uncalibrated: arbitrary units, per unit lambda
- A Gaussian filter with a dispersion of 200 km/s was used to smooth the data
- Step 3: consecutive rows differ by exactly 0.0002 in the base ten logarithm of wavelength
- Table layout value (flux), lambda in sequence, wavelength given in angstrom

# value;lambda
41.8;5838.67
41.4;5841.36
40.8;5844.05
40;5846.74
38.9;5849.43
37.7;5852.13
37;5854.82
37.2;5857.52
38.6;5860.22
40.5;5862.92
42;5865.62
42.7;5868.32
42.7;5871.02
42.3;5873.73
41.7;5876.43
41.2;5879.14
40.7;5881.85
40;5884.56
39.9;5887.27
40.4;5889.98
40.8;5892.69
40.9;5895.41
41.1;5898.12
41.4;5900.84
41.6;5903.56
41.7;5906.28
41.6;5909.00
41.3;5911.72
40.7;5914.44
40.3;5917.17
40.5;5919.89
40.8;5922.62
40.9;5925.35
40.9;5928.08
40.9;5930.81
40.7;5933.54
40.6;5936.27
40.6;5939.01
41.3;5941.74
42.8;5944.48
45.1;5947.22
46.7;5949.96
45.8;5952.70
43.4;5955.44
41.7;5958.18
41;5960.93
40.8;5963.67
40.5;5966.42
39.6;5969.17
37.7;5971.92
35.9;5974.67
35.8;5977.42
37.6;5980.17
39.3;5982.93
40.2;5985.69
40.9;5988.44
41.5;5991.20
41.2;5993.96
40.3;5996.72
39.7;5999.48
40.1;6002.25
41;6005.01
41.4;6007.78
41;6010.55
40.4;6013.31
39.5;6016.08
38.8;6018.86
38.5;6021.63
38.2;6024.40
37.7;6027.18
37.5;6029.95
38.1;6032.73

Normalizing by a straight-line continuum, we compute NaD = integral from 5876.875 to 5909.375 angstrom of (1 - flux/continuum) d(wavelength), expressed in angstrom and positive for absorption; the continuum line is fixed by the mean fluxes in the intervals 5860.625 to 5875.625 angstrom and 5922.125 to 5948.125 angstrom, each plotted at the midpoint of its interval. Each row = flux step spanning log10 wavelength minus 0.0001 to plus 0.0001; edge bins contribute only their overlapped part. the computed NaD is 0.6 angstrom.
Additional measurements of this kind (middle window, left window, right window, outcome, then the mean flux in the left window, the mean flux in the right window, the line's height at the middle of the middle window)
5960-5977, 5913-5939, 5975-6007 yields 0.4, 40.7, 39.7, 40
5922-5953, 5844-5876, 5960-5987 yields -2.4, 40.1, 38.8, 39.2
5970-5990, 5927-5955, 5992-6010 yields 1.5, 42.6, 40.7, 41.3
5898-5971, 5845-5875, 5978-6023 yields -3.0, 40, 40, 40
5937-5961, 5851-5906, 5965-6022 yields -1.9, 40.6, 39.6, 40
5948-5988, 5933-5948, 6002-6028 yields 0.5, 41.8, 39.7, 41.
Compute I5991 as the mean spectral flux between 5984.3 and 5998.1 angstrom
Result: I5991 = 40.8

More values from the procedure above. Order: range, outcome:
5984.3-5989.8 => 40.6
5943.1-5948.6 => 43.9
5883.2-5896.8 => 40.4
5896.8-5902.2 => 41.2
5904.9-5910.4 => 41.7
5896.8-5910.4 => 41.5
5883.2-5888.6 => 39.9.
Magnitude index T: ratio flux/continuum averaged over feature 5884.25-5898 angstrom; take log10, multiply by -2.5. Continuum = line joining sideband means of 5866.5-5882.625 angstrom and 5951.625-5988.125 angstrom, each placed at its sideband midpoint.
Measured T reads 0.03 mag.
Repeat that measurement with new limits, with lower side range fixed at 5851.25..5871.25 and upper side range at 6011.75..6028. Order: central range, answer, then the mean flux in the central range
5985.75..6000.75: -0.05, 40.7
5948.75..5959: -0.14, 44.5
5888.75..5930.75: -0.04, 41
